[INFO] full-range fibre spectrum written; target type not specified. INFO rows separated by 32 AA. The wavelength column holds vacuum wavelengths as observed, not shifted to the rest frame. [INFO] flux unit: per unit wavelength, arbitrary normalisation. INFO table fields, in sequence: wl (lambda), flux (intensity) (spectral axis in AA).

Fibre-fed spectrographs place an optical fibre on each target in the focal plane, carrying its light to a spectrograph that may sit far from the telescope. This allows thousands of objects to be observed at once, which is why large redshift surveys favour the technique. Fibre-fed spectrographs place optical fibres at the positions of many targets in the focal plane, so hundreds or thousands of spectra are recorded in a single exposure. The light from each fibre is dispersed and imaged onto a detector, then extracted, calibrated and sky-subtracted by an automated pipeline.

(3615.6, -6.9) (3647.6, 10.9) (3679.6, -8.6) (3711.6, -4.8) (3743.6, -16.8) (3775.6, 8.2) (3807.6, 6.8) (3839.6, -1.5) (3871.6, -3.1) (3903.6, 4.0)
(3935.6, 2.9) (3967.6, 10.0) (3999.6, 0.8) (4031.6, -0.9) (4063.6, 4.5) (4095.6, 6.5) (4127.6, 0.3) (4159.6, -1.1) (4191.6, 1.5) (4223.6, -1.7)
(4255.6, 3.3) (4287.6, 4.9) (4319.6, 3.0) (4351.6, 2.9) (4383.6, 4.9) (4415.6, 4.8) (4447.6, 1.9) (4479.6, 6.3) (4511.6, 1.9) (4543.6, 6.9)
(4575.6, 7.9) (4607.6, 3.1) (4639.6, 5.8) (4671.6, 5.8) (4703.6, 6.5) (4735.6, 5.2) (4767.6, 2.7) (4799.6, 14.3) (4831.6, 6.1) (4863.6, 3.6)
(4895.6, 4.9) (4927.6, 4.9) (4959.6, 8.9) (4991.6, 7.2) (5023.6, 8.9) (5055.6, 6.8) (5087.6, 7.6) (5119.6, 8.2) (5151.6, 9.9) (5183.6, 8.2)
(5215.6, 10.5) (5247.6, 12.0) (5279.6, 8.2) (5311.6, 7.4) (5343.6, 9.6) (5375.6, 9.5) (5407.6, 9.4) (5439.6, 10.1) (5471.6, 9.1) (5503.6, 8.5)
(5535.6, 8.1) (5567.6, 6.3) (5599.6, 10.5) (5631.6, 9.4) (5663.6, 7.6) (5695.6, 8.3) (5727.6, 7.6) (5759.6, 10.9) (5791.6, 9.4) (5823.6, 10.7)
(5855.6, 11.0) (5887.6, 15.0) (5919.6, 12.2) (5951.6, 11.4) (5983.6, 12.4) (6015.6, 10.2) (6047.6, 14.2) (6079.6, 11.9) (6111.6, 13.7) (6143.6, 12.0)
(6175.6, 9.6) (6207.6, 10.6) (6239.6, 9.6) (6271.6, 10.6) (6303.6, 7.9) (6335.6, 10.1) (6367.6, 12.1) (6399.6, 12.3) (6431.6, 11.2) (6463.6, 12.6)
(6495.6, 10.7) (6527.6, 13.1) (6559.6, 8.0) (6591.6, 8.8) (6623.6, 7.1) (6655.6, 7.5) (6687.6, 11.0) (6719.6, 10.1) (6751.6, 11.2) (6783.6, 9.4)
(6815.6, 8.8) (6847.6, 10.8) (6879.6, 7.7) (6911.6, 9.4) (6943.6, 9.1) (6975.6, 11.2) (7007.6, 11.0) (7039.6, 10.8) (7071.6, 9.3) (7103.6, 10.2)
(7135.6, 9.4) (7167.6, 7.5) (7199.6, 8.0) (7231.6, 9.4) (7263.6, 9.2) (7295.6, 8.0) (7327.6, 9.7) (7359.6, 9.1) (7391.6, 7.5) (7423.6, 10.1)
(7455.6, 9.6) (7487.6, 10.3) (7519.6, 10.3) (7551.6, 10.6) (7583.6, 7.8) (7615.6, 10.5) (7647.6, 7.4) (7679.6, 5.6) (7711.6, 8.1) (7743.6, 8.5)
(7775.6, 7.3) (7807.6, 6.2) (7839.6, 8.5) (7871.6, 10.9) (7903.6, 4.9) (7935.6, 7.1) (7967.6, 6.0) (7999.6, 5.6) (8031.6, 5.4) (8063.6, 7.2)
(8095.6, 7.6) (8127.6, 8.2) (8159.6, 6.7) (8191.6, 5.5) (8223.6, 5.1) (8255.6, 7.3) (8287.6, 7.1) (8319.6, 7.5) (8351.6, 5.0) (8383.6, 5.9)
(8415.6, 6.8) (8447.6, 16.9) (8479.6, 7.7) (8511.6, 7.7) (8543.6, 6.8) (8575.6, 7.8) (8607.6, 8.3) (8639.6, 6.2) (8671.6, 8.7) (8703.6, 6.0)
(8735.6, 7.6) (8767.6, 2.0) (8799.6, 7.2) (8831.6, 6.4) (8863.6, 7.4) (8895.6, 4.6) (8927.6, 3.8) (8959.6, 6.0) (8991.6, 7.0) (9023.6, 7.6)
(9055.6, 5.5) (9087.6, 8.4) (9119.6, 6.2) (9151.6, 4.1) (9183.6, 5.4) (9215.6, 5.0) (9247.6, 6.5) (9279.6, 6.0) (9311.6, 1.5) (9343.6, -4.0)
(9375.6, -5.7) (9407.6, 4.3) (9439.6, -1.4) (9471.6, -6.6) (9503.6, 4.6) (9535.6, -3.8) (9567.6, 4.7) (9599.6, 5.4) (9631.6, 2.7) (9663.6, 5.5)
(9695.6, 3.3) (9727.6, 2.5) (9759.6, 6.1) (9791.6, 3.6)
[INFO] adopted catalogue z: 0.288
